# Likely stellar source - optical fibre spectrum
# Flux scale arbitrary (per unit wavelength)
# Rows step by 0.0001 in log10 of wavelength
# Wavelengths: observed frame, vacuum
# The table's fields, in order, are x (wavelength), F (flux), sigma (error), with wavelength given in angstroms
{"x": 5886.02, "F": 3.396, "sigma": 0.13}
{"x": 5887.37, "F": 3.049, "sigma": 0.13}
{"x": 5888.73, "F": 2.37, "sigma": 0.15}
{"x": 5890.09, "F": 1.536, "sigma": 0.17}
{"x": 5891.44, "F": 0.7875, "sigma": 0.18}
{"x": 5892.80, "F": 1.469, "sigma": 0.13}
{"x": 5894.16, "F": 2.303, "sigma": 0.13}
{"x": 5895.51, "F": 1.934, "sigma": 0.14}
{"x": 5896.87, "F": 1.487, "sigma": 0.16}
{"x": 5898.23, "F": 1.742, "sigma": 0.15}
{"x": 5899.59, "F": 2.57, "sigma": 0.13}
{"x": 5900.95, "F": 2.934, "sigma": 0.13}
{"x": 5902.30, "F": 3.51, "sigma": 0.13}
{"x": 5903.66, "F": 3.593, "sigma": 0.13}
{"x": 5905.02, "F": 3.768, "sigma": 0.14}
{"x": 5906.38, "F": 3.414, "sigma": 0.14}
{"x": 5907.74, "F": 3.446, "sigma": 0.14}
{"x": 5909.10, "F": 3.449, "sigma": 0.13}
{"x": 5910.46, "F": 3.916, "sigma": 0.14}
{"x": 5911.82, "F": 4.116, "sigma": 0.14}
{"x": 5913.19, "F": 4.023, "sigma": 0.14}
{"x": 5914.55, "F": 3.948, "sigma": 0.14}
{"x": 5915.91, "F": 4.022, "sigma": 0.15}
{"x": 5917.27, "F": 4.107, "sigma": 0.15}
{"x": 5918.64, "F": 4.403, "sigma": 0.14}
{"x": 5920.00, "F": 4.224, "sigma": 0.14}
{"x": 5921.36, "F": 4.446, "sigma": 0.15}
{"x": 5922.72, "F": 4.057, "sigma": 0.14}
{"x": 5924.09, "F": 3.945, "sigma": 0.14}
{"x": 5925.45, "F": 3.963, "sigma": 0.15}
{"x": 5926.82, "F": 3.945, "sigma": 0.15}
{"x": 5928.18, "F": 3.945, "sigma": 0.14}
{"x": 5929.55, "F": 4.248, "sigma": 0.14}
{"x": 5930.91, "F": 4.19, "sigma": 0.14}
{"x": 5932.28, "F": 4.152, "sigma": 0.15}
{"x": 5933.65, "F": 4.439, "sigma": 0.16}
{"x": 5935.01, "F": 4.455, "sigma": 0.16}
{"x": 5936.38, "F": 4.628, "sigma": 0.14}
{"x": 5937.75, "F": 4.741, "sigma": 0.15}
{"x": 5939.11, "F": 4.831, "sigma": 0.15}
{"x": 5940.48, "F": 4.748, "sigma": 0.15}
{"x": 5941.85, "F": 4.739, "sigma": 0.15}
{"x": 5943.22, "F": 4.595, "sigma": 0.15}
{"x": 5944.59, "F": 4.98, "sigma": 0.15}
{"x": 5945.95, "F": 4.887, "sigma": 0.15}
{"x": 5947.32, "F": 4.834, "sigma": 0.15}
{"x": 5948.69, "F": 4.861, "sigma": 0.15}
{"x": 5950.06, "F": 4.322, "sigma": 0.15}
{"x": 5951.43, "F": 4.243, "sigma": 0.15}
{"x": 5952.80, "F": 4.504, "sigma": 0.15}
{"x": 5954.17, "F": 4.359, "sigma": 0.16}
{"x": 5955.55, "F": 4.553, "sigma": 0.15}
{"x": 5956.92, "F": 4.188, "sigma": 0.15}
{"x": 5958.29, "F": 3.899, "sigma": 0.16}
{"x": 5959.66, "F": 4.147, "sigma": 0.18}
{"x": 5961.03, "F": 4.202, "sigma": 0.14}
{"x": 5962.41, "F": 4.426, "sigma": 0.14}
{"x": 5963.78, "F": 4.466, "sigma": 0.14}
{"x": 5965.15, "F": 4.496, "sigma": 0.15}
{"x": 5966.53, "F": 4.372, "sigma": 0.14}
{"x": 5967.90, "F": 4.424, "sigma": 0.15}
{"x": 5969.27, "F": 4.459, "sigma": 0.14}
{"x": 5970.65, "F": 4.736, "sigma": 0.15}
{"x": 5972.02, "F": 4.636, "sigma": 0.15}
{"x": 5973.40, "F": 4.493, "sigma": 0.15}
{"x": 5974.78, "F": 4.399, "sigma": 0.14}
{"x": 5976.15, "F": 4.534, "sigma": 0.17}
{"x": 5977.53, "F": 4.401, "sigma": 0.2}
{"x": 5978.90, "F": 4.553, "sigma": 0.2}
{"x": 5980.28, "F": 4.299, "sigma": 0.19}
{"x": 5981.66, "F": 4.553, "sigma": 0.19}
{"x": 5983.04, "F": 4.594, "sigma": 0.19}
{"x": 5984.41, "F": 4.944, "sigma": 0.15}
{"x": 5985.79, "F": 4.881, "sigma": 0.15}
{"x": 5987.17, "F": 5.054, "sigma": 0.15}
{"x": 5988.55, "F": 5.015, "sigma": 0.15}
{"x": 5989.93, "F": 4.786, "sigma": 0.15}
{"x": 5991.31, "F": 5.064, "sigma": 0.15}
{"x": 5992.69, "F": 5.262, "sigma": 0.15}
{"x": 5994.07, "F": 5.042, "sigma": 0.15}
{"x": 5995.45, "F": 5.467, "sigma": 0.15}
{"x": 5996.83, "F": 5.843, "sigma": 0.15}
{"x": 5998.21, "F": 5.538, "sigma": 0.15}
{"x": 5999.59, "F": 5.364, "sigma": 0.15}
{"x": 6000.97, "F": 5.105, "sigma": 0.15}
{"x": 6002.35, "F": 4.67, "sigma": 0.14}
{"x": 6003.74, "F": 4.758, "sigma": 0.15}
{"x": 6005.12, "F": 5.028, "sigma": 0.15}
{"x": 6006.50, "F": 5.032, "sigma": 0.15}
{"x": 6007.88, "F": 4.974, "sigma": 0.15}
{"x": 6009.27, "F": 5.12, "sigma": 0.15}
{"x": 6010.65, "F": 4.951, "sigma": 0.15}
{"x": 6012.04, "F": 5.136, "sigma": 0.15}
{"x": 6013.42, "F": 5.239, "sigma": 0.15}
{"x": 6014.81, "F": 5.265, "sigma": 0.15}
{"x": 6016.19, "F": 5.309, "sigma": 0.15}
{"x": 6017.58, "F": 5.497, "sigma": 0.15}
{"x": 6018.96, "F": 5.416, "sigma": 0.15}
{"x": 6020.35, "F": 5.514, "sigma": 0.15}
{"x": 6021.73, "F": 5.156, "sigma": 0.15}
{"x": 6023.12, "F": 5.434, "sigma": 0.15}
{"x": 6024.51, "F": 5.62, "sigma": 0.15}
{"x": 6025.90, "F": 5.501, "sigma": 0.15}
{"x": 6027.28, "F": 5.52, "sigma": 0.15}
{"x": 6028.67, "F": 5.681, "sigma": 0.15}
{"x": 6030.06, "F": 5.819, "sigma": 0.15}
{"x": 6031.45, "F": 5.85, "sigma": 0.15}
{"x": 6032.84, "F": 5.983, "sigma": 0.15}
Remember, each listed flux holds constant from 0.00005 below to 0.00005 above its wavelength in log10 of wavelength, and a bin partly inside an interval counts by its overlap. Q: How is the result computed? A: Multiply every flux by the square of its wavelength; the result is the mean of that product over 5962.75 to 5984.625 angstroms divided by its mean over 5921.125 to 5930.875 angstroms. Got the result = 1.13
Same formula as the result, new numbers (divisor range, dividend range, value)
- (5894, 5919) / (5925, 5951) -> 1.38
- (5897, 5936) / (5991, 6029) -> 1.43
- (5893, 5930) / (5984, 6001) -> 1.52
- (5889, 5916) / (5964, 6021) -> 1.77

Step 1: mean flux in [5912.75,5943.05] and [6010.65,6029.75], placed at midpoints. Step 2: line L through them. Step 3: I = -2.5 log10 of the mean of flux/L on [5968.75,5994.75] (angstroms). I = 0.05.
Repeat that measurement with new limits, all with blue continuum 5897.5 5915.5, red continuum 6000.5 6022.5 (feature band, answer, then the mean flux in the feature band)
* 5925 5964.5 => -0.10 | 4.43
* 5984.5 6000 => -0.08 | 5.2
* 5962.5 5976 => -0.01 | 4.5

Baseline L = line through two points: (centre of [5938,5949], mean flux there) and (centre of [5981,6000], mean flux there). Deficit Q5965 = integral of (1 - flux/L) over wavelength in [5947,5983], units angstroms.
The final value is 3.68 angstroms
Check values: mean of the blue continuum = 4.81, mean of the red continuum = 5.1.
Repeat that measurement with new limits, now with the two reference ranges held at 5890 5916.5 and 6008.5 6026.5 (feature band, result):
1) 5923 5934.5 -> -2.1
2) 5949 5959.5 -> -0.8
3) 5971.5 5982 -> 0.0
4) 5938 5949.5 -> -3.1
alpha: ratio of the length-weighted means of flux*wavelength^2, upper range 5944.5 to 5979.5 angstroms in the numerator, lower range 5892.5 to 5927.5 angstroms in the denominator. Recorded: 1.32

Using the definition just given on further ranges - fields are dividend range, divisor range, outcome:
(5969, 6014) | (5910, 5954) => 1.15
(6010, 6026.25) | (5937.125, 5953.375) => 1.16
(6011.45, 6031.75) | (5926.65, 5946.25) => 1.25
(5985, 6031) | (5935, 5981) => 1.18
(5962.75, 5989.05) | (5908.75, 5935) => 1.14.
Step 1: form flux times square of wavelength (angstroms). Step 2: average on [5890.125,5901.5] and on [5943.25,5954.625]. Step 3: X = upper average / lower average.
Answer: 2.52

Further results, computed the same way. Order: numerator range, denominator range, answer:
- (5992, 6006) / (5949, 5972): 1.20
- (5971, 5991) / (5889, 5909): 1.92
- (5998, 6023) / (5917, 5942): 1.23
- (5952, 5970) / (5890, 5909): 1.76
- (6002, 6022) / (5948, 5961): 1.21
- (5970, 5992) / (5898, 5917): 1.36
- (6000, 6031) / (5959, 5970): 1.22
